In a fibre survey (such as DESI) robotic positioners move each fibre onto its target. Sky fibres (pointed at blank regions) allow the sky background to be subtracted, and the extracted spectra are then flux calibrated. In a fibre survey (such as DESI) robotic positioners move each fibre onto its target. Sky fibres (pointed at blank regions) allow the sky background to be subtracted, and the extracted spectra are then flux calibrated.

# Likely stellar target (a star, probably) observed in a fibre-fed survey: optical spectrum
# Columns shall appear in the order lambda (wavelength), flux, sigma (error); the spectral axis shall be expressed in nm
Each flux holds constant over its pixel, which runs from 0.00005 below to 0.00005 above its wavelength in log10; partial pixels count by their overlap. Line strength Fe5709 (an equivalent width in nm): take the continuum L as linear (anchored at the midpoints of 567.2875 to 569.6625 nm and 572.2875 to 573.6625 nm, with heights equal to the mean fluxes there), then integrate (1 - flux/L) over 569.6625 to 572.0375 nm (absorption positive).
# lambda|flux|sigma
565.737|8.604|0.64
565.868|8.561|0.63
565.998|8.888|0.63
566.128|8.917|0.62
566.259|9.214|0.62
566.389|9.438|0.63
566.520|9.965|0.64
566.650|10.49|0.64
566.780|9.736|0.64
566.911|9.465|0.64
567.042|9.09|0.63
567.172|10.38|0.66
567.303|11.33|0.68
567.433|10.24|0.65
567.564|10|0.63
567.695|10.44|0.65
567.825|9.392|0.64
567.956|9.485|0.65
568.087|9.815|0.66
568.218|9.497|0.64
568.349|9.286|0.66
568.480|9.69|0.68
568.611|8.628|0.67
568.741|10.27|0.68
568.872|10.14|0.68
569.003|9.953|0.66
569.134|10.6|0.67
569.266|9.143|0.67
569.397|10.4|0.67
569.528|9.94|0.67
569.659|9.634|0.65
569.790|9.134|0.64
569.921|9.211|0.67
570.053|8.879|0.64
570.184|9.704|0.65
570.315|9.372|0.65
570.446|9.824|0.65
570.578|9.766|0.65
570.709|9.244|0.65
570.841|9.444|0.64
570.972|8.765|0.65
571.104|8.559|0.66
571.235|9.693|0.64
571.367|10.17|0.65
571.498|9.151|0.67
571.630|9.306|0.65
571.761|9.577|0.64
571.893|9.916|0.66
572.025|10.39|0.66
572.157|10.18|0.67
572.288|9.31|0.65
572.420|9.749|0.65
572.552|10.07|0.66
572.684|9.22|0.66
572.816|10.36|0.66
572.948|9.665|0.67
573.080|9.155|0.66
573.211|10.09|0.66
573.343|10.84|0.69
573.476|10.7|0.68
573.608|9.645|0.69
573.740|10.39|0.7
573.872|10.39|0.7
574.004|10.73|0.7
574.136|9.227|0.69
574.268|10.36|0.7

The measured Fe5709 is 0.11 nm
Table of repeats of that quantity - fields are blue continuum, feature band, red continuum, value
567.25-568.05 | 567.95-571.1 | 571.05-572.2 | 0.11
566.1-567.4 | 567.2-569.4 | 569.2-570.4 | -0.05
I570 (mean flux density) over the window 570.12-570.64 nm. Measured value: 9.67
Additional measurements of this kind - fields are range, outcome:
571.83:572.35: 9.96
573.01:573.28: 9.67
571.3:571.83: 9.55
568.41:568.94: 9.69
